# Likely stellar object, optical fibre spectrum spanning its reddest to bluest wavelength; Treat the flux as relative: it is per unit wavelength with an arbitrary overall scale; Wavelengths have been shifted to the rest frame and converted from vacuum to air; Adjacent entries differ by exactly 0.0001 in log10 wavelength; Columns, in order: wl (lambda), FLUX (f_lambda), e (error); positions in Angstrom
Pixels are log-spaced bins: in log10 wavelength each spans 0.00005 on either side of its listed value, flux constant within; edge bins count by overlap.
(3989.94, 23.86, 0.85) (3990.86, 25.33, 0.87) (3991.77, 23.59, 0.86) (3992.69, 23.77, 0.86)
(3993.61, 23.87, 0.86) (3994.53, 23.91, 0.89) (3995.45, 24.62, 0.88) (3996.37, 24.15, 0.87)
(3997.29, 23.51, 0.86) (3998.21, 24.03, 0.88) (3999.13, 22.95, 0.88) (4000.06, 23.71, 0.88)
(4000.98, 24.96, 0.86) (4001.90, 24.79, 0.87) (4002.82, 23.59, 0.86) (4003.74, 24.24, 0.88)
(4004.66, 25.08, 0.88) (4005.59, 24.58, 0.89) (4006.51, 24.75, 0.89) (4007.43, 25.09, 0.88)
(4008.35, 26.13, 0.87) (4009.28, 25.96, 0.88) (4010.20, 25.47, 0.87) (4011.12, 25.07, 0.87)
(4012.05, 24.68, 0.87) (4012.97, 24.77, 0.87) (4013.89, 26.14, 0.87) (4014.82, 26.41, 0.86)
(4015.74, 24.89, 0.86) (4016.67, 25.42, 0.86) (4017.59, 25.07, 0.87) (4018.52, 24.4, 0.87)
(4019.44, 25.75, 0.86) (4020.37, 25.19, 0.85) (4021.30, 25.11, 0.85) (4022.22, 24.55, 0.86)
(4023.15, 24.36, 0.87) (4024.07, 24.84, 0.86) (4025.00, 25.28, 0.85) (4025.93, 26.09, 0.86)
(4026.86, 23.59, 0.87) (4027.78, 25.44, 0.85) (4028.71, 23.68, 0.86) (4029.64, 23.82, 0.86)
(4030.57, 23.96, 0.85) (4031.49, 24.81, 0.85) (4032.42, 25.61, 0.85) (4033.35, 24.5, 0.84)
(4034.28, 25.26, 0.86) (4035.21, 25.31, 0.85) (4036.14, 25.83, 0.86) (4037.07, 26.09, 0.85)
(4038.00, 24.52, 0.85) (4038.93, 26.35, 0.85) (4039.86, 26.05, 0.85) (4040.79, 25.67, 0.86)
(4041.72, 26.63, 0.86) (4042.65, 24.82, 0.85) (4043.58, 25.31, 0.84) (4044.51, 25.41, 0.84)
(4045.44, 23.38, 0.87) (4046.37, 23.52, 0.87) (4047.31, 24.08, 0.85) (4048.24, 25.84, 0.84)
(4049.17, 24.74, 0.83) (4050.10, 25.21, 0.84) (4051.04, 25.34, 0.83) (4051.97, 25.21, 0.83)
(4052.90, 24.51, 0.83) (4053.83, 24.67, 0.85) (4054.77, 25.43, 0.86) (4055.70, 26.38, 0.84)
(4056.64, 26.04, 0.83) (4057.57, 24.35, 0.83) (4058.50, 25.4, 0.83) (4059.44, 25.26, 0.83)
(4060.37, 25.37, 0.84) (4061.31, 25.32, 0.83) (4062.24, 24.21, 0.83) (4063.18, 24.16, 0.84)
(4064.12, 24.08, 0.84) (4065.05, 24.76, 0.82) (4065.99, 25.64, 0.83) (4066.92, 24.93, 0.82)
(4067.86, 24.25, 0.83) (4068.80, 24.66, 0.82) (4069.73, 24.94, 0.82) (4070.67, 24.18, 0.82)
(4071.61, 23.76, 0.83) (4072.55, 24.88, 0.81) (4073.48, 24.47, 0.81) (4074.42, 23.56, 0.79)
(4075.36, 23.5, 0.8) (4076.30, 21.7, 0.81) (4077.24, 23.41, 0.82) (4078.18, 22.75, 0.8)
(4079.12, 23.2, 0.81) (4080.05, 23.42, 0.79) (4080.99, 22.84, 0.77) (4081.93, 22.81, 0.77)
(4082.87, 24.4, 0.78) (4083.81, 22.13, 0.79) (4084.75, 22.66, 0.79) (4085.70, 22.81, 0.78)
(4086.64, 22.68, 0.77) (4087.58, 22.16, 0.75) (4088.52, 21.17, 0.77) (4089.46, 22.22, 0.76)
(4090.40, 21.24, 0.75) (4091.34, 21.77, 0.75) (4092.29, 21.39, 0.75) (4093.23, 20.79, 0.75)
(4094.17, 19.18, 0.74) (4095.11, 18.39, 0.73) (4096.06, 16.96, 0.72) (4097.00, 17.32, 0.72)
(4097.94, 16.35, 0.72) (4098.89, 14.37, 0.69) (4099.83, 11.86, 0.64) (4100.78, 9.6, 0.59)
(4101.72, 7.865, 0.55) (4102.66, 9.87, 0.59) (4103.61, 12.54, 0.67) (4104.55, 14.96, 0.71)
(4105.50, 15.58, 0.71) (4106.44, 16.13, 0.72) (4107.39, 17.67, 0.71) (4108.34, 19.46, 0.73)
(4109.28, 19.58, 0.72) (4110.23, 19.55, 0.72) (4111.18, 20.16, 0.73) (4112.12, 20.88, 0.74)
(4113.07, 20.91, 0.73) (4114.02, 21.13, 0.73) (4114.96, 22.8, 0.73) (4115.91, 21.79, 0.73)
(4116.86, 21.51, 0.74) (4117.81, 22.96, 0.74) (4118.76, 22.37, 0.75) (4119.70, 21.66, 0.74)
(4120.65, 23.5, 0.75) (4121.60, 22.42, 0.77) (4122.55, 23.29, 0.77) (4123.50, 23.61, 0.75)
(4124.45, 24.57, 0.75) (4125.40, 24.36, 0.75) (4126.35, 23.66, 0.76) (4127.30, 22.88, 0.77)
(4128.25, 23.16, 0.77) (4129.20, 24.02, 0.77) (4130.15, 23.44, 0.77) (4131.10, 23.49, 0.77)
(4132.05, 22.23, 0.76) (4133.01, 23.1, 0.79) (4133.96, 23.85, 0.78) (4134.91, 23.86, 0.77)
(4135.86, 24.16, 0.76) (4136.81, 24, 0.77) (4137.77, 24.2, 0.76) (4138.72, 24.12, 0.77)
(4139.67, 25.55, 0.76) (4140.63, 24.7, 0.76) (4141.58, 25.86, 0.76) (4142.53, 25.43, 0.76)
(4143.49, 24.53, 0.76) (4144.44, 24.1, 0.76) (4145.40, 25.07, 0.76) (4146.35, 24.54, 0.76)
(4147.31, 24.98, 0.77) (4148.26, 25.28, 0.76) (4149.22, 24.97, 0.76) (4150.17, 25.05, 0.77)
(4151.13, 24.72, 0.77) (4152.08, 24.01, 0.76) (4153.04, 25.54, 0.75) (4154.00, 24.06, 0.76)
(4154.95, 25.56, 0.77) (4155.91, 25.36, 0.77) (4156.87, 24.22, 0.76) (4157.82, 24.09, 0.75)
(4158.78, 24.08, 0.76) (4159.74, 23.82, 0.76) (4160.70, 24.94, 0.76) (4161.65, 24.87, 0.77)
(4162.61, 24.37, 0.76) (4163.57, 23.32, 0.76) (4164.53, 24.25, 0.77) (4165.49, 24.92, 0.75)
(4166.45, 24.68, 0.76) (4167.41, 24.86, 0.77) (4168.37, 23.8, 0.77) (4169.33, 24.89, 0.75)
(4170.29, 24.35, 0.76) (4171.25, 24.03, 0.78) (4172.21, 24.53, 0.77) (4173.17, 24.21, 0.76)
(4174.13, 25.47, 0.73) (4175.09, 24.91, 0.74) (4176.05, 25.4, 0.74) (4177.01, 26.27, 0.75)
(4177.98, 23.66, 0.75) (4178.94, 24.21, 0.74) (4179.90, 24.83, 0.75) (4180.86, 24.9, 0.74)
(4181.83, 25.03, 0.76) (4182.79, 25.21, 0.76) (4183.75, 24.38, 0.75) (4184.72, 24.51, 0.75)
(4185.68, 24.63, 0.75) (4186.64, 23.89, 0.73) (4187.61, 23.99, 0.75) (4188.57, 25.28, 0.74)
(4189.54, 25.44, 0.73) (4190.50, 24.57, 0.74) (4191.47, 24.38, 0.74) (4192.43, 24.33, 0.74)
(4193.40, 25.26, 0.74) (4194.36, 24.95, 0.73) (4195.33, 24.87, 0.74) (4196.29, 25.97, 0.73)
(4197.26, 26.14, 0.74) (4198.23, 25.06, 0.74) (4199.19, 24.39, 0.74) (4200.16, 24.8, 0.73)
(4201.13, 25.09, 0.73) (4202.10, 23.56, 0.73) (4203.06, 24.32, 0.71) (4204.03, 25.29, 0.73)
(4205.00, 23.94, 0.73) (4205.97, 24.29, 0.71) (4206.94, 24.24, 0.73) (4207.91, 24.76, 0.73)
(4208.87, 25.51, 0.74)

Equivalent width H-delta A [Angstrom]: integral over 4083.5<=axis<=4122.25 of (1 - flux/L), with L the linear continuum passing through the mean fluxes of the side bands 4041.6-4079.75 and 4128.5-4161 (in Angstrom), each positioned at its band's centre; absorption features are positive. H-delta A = 8.6 Angstrom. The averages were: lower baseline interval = 24.6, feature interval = 19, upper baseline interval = 24.4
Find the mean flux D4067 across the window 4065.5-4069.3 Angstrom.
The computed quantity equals 24.9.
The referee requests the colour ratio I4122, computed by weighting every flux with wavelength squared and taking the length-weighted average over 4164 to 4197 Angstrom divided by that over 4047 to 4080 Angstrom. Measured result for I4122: 1.1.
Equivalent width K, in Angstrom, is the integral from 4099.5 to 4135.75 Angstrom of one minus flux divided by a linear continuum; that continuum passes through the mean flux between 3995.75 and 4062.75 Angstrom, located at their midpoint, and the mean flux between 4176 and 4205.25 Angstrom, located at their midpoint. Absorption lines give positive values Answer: 6.7 Angstrom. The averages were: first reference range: 25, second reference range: 24.8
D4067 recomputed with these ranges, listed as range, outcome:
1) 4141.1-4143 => 25.7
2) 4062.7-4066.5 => 24.7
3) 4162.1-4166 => 24.2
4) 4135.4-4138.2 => 24.1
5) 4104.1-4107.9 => 16.1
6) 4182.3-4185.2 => 24.7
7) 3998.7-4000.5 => 23.2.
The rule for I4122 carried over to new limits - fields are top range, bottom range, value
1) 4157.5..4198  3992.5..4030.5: 1.08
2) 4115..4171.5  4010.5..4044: 1.01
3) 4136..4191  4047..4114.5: 1.19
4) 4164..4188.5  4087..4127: 1.32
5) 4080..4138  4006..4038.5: 0.86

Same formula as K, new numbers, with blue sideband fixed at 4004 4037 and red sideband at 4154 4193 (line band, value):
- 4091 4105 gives 5.3 Angstrom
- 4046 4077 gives 0.3 Angstrom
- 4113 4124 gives 1.1 Angstrom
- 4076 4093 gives 1.6 Angstrom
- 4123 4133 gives 0.5 Angstrom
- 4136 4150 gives -0.1 Angstrom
